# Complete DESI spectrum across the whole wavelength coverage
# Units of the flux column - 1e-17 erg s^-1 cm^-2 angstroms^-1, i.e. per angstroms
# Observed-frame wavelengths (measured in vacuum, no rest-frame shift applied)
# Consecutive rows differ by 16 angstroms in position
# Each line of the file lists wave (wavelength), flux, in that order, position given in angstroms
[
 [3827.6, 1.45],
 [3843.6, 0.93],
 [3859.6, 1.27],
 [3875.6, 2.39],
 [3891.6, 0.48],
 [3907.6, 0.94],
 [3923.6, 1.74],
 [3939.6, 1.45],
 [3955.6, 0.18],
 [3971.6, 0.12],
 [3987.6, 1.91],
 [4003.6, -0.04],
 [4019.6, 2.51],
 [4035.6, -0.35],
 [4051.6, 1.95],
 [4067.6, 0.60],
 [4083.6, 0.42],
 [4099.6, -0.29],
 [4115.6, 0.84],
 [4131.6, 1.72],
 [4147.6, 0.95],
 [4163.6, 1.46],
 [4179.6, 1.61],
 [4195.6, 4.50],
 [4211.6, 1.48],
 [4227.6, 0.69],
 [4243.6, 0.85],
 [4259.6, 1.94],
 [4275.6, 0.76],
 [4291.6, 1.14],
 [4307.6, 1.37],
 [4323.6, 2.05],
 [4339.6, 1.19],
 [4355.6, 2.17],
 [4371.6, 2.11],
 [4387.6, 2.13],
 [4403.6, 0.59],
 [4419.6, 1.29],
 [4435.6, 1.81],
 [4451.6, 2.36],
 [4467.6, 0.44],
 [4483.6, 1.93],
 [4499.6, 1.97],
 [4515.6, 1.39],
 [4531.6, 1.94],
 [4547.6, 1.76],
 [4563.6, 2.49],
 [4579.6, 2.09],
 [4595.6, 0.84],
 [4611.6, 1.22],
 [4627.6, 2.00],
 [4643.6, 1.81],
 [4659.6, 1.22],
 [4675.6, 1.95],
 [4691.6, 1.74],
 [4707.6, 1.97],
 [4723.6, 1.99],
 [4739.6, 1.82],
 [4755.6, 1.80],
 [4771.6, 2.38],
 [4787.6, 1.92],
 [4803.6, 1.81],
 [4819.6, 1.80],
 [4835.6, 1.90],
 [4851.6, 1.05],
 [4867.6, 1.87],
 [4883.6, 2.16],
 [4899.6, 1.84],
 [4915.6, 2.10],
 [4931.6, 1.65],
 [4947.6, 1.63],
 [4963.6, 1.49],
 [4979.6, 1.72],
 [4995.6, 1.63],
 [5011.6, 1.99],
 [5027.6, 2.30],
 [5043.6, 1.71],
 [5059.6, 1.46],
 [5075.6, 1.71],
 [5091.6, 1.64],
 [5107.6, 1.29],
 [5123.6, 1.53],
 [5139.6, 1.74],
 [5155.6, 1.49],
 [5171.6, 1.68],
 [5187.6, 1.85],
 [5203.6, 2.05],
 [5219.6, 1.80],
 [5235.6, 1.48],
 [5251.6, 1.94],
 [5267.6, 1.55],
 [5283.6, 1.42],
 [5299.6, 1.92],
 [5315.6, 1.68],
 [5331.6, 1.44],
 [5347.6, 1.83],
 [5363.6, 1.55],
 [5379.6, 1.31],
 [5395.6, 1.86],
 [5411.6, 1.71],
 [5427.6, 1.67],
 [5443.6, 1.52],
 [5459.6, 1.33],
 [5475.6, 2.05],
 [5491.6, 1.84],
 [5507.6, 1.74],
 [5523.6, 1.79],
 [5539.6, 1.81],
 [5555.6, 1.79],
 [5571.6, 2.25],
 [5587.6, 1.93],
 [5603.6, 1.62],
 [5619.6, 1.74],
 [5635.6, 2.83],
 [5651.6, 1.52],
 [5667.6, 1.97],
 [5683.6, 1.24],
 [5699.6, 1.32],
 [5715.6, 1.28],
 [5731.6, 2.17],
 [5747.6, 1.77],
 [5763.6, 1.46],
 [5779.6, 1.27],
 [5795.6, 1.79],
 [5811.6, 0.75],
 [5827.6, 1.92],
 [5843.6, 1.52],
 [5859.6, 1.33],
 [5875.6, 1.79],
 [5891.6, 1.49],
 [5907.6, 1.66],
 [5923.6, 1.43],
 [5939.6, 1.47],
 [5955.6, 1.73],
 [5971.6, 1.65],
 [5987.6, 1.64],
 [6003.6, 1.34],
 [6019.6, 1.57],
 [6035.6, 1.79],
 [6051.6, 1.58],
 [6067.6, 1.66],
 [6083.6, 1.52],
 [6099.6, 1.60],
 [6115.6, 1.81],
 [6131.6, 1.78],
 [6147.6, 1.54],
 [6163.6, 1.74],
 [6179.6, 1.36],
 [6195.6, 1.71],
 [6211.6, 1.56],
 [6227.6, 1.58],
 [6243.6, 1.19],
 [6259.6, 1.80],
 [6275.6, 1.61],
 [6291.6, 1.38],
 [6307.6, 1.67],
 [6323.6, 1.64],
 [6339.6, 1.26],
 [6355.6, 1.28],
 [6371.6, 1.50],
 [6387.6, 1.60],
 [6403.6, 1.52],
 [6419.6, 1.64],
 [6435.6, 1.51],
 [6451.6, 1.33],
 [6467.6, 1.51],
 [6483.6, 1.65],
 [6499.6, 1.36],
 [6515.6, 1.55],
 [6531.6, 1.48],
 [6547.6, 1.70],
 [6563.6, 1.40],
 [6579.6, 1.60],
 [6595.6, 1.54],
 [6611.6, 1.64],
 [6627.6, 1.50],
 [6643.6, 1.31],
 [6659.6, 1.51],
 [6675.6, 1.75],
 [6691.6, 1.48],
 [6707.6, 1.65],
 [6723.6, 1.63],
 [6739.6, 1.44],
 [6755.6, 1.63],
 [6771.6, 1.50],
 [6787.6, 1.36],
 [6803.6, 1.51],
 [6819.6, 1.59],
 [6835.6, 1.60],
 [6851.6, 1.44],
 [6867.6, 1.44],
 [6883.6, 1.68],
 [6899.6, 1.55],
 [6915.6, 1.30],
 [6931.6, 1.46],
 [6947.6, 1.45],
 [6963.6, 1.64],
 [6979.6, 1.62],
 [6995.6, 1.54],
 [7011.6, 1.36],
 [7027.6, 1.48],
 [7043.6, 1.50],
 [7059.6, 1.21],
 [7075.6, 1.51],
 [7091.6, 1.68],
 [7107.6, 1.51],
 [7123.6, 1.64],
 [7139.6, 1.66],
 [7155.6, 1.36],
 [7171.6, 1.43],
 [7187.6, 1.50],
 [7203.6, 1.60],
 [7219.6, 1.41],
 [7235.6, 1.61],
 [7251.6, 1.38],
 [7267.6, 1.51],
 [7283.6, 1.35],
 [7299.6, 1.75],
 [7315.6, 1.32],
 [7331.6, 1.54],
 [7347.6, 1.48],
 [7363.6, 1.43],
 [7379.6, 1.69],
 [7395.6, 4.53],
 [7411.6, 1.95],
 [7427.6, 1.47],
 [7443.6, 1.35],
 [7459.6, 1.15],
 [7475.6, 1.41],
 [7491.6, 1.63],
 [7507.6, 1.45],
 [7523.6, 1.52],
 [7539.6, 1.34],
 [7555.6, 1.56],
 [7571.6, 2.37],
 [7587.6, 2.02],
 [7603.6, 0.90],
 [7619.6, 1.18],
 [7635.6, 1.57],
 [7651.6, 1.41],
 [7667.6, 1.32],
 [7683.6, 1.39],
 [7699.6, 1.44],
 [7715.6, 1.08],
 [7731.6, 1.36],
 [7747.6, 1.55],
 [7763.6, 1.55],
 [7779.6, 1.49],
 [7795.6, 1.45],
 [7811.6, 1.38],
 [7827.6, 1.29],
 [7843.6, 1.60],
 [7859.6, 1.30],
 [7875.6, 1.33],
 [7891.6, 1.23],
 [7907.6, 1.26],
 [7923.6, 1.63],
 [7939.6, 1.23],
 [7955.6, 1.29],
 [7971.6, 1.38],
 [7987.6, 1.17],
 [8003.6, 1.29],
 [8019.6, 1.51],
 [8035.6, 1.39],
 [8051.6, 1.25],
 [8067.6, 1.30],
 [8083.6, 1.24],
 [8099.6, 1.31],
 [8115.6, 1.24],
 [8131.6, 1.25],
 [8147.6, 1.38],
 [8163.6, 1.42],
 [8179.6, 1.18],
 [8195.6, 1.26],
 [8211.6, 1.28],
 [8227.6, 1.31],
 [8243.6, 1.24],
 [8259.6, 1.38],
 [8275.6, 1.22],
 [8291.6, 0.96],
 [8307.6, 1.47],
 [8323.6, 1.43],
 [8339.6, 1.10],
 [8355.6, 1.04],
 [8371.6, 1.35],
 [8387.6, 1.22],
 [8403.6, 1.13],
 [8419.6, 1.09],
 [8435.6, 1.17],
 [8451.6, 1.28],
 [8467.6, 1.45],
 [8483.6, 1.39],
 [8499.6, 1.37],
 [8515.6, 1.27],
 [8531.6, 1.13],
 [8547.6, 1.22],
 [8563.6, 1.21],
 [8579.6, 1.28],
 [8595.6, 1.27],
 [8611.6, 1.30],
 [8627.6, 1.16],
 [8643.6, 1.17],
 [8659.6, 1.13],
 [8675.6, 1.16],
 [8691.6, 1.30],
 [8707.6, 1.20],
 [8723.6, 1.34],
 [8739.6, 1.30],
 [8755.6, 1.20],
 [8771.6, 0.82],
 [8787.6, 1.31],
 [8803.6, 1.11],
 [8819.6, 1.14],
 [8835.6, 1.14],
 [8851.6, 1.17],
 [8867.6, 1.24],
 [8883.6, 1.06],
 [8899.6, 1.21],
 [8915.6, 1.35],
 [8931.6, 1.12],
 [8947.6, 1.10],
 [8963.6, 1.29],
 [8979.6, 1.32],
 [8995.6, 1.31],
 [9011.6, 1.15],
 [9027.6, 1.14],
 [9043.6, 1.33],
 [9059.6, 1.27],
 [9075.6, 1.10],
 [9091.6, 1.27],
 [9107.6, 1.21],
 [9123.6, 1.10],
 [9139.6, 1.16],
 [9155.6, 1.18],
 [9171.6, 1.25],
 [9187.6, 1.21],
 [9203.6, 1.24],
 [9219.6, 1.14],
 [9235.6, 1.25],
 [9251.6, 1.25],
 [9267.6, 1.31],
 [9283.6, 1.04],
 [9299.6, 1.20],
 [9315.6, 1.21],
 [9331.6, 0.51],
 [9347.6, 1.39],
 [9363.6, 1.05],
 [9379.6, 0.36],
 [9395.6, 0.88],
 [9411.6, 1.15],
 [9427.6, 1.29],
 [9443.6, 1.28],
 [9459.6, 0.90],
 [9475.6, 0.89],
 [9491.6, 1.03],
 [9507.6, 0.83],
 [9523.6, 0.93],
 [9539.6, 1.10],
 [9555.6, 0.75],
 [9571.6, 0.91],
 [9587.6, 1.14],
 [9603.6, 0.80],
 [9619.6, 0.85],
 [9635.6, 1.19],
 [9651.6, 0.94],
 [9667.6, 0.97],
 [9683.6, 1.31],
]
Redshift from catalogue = 0.13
